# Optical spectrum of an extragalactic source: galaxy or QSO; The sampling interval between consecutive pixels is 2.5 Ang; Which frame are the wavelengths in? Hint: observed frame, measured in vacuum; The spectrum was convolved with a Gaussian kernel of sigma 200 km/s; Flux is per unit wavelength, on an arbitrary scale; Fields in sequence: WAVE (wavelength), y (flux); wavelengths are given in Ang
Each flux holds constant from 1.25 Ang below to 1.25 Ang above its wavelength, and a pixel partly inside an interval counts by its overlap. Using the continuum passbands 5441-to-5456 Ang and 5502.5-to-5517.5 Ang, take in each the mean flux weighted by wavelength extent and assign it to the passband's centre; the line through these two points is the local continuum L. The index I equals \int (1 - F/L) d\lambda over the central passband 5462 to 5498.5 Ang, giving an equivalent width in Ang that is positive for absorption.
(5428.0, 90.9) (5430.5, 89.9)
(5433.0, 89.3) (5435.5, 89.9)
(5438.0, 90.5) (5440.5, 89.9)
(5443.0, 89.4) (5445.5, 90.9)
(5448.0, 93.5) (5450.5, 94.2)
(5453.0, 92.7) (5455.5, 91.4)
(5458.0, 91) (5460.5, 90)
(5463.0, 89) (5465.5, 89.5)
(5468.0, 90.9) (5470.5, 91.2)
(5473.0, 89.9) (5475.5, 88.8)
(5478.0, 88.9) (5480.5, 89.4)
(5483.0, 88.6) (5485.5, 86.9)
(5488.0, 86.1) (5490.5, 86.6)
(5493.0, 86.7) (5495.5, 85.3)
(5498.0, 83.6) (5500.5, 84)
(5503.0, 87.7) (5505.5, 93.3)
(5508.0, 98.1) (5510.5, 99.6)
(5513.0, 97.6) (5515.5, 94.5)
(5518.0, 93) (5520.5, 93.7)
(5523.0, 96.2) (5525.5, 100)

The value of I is 2.2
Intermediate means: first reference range 91.9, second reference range 95.4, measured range 88.2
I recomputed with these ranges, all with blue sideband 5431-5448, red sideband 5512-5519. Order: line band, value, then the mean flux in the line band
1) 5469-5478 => 0.2 Ang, 89.8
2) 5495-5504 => 0.9 Ang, 85.1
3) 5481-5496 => 1.0 Ang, 86.9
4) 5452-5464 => 0.1 Ang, 90.8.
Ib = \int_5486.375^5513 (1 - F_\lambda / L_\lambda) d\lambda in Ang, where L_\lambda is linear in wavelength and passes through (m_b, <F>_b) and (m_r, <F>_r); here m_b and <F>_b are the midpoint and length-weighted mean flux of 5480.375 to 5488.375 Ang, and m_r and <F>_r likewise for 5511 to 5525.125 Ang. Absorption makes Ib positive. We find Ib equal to 0.5 Ang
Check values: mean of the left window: 87.7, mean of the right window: 95.6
